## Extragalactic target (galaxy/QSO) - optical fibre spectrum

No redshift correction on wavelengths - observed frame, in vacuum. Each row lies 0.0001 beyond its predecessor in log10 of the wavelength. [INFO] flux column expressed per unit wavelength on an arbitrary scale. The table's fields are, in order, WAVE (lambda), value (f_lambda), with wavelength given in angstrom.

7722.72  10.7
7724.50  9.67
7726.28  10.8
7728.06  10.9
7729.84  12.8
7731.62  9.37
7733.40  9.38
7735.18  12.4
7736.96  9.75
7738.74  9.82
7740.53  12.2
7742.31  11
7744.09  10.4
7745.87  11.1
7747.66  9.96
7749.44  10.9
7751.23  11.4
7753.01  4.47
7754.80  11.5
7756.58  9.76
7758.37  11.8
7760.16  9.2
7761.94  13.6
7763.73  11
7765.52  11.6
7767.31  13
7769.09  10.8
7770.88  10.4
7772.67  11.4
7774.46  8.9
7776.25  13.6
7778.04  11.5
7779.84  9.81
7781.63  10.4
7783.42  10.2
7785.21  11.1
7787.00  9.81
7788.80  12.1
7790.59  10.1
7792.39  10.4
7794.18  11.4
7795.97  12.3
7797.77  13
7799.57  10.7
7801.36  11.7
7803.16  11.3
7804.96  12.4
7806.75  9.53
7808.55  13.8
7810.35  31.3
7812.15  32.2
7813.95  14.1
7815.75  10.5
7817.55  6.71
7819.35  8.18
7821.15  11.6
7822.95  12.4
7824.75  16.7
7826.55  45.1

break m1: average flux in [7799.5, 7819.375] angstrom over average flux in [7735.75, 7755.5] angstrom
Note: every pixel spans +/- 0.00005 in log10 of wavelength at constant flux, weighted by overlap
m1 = 1.4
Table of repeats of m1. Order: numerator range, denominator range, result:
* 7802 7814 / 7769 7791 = 1.66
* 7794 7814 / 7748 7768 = 1.45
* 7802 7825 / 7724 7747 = 1.36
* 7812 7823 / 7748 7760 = 1.26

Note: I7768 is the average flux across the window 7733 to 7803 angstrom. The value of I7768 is 10.9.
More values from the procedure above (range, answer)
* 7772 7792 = 10.8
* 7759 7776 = 11.2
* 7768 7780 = 11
